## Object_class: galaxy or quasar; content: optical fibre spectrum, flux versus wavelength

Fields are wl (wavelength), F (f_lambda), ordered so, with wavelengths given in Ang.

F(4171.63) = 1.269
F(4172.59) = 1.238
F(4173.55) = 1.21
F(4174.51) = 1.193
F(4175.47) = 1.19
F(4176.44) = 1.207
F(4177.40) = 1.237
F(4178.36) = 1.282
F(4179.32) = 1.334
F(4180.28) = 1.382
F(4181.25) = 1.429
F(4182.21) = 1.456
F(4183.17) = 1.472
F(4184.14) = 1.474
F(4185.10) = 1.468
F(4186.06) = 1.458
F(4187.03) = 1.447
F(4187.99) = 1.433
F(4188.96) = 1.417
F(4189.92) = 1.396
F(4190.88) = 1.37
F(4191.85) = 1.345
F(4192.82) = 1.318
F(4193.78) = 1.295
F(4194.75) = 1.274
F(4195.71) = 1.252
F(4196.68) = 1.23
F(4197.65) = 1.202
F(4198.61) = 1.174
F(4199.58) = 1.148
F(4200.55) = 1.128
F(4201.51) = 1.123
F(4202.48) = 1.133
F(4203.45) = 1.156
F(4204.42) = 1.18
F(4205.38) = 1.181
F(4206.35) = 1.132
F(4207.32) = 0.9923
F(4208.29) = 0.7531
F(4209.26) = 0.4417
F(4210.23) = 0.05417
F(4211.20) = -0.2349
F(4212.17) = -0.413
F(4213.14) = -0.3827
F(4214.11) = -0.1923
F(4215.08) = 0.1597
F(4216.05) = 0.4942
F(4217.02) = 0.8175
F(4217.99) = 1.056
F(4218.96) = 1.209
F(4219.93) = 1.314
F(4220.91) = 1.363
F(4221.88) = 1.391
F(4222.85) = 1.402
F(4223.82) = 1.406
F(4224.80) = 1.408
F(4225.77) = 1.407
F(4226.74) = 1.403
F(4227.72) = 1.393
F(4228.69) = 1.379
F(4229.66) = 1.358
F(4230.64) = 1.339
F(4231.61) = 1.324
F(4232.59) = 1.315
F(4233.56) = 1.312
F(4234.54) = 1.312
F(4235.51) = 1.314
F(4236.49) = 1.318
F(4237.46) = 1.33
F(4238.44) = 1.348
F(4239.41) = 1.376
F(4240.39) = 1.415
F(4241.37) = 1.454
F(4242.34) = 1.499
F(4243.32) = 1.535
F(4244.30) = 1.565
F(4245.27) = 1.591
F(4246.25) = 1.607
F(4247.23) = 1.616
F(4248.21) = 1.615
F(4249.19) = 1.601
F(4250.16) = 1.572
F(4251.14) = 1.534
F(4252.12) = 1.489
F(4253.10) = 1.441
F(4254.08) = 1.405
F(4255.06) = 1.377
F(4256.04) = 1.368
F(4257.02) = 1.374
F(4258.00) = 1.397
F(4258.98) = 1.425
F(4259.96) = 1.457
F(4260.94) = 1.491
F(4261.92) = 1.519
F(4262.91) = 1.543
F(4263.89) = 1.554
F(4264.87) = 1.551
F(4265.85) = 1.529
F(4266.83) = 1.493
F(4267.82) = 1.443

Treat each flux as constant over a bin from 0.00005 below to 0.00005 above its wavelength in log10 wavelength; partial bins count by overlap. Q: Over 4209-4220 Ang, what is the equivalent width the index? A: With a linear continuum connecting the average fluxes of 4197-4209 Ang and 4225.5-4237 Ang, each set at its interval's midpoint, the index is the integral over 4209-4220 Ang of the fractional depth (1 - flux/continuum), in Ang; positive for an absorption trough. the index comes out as 8.1 Ang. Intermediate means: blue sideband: 1.1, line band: 0.323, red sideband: 1.35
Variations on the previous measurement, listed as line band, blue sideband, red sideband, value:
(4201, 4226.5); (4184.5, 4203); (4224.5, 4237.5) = 9.6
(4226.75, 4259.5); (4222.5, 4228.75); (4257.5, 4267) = 0.3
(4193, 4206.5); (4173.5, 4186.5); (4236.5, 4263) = 1.9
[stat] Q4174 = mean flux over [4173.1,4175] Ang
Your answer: 1.2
